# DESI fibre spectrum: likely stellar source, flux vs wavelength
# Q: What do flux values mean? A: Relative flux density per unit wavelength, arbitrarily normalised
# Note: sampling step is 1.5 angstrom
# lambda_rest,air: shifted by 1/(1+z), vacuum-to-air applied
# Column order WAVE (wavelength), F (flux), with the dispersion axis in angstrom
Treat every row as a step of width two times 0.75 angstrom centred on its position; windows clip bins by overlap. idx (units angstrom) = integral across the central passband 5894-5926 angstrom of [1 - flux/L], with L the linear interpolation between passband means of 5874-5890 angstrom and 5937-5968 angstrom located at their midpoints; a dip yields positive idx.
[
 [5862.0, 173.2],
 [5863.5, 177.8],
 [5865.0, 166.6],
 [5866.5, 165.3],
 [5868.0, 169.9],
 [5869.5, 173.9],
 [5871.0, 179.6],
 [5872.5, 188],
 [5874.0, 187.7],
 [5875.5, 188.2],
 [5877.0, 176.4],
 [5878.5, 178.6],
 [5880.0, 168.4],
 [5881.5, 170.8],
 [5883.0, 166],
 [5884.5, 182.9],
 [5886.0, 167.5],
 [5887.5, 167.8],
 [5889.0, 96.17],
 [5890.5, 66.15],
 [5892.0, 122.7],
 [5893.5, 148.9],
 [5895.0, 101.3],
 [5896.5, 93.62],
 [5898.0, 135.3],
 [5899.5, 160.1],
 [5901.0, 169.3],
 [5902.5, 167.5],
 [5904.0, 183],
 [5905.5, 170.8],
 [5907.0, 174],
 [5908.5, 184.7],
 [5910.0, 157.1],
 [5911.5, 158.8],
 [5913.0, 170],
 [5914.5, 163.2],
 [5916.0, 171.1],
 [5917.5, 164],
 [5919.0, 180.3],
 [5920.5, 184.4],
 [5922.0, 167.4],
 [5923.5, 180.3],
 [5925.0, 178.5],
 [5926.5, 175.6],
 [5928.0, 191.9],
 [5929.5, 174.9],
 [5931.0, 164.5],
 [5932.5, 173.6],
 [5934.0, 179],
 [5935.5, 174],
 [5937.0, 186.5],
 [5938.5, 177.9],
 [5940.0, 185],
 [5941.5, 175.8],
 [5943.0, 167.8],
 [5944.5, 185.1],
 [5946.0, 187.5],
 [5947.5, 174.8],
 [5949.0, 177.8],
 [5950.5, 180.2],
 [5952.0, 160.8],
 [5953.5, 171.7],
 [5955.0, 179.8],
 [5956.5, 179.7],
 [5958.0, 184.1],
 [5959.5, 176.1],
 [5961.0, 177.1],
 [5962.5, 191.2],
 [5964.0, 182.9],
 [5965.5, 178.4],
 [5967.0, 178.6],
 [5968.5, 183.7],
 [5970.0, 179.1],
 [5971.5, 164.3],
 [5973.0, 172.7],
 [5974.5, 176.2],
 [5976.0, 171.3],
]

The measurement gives 1.59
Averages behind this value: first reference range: 166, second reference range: 179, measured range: 163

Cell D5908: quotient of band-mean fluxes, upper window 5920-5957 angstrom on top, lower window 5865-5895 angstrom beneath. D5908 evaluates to 1.11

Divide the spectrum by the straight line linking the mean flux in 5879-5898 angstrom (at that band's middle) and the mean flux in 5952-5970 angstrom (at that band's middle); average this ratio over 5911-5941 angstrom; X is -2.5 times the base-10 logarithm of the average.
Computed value -0.10 mag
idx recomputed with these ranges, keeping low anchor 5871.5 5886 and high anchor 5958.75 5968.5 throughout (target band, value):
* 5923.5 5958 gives 0.5 angstrom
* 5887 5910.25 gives 4.6 angstrom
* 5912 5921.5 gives 0.4 angstrom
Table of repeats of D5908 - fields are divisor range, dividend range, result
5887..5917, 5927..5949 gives 1.21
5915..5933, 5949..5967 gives 1.02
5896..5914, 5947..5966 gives 1.10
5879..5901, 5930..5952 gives 1.26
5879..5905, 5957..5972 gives 1.23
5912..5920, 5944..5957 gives 1.04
